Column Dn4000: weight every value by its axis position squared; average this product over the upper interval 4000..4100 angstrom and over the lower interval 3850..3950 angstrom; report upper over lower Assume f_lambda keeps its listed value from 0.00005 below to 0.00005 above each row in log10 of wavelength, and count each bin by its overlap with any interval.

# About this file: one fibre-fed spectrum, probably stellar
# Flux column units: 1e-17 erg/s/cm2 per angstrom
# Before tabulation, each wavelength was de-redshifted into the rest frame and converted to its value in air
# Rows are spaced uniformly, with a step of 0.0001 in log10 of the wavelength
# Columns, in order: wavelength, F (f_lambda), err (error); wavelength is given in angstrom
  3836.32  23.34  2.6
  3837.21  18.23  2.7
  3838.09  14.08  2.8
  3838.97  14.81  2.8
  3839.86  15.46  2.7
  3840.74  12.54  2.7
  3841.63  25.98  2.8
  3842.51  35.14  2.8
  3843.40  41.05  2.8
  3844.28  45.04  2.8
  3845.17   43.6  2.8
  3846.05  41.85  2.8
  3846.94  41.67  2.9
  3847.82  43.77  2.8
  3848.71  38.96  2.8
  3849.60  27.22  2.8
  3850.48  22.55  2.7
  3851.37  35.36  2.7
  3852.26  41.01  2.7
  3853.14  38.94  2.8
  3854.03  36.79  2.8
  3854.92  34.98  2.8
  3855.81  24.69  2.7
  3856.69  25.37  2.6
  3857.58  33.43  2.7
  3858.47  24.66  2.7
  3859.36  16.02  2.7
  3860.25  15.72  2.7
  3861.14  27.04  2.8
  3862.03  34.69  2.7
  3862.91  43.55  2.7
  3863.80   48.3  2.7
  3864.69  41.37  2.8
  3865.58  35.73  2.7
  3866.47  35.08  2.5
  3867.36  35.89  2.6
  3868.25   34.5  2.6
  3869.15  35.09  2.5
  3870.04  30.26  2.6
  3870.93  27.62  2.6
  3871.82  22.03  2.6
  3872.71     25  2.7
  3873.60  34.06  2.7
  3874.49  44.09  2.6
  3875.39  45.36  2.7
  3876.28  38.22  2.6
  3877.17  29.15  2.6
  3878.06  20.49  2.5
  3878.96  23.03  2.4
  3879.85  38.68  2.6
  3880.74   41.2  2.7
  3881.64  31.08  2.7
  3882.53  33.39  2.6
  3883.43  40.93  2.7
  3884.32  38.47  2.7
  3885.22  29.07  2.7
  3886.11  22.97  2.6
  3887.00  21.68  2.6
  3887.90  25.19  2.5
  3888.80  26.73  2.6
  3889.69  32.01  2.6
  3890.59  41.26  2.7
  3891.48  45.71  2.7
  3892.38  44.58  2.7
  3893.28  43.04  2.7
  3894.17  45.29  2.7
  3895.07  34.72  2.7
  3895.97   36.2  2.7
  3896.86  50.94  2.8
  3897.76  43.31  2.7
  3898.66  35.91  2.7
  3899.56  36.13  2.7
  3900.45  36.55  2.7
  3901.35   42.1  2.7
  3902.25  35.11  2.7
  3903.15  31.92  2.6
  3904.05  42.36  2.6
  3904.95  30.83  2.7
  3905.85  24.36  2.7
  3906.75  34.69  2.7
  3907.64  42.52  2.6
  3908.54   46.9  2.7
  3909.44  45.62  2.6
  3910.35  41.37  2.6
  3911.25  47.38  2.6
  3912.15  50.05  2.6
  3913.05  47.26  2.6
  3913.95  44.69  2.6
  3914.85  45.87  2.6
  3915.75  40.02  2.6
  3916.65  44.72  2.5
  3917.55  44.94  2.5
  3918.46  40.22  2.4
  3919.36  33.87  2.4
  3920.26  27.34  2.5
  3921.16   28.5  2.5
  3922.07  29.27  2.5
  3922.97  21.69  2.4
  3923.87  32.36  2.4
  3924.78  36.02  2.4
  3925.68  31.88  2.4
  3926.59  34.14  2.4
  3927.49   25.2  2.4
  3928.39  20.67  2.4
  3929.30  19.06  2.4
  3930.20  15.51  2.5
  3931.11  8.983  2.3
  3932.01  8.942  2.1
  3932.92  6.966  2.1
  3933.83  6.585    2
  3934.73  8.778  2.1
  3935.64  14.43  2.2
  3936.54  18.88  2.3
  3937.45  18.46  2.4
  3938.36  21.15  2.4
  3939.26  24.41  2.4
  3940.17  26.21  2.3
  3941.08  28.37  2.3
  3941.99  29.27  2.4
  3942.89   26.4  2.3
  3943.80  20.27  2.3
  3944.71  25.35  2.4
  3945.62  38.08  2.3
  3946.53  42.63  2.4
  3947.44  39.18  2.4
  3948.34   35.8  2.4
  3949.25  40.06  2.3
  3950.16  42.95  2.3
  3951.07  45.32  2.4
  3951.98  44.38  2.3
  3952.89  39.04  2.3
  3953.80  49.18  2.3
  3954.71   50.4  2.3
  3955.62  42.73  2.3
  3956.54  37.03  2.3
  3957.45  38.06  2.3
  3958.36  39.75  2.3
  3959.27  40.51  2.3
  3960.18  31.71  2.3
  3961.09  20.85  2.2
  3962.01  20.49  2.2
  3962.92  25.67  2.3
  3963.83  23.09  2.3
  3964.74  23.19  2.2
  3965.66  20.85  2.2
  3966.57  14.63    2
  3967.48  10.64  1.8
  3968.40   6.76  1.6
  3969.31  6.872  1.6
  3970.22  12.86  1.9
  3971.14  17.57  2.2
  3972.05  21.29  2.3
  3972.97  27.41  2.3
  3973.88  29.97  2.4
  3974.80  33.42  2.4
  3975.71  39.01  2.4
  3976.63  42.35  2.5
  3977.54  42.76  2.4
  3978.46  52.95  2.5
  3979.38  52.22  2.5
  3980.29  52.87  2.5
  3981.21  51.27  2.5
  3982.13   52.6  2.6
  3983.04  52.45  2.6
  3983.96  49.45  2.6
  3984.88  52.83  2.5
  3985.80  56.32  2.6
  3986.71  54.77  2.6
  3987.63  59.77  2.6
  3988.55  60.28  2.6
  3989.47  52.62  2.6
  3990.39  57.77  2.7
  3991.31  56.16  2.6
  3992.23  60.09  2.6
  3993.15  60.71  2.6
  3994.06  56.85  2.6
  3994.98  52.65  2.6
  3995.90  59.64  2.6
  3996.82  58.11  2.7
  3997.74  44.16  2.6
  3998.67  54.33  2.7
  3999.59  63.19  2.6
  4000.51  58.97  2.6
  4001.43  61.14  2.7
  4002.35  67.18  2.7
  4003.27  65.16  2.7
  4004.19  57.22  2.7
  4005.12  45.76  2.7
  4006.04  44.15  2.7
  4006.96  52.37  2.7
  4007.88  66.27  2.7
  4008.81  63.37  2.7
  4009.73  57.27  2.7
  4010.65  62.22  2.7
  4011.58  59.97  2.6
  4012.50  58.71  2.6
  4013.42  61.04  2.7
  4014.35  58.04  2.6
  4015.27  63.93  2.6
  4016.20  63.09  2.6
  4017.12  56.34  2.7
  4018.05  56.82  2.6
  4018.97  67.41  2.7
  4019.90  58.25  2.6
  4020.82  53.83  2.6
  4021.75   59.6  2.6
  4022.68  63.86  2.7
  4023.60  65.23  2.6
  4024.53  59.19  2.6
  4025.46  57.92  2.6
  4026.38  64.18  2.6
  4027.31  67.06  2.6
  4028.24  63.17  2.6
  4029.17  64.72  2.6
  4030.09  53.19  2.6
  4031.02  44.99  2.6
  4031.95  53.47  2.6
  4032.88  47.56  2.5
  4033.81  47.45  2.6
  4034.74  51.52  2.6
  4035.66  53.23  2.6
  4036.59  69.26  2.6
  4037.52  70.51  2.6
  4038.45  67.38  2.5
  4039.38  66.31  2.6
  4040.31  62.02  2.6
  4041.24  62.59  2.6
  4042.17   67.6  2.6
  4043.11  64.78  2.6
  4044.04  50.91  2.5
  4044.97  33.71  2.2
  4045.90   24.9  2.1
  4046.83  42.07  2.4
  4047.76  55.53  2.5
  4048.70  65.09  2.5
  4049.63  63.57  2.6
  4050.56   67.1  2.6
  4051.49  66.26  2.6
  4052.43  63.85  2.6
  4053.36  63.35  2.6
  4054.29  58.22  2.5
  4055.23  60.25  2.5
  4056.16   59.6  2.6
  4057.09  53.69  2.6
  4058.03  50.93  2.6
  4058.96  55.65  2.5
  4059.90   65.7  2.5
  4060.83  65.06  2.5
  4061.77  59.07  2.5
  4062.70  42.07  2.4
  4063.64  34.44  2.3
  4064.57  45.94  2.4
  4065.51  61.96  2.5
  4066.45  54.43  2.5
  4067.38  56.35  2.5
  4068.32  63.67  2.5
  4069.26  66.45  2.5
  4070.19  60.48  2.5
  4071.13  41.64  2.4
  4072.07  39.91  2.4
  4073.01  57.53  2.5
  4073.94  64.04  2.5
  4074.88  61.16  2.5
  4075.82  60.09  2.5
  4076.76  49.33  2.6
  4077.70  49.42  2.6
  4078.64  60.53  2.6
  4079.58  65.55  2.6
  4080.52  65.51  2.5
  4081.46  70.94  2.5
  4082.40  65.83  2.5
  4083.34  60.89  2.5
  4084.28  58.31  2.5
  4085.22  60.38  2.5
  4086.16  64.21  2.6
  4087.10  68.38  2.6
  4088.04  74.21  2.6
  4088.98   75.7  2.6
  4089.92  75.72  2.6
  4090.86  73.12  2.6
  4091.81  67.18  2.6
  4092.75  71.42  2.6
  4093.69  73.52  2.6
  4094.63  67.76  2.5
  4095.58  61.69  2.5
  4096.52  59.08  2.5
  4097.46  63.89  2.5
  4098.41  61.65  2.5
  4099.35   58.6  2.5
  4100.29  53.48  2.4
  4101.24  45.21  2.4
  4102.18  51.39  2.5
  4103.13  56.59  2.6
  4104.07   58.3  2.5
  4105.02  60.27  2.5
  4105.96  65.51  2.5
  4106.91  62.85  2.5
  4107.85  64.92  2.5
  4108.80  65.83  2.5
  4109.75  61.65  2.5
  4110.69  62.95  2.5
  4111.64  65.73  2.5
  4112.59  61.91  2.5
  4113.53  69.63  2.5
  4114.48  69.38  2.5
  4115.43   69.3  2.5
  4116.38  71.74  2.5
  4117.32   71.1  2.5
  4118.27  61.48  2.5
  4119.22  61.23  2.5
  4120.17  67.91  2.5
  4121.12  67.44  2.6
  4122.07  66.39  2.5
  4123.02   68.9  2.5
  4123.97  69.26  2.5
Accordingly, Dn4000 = 1.98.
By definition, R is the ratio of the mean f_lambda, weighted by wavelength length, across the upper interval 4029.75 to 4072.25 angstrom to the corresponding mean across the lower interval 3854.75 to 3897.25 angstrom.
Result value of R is 1.7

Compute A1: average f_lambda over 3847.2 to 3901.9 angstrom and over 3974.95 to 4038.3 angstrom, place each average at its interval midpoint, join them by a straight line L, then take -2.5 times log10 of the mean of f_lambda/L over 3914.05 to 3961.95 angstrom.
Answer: 0.43 mag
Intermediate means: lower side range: 34.3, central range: 30.5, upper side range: 56.8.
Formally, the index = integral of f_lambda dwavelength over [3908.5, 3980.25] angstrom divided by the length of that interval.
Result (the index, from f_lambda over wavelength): 30.8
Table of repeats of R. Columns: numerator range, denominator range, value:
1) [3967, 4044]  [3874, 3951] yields 1.62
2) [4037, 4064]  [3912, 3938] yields 2.09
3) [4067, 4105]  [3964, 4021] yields 1.26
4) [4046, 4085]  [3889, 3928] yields 1.50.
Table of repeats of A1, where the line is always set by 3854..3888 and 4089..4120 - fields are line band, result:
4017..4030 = -0.16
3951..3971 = 0.46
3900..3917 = -0.10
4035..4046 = -0.07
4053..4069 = 0.04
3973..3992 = -0.05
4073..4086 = 0.00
